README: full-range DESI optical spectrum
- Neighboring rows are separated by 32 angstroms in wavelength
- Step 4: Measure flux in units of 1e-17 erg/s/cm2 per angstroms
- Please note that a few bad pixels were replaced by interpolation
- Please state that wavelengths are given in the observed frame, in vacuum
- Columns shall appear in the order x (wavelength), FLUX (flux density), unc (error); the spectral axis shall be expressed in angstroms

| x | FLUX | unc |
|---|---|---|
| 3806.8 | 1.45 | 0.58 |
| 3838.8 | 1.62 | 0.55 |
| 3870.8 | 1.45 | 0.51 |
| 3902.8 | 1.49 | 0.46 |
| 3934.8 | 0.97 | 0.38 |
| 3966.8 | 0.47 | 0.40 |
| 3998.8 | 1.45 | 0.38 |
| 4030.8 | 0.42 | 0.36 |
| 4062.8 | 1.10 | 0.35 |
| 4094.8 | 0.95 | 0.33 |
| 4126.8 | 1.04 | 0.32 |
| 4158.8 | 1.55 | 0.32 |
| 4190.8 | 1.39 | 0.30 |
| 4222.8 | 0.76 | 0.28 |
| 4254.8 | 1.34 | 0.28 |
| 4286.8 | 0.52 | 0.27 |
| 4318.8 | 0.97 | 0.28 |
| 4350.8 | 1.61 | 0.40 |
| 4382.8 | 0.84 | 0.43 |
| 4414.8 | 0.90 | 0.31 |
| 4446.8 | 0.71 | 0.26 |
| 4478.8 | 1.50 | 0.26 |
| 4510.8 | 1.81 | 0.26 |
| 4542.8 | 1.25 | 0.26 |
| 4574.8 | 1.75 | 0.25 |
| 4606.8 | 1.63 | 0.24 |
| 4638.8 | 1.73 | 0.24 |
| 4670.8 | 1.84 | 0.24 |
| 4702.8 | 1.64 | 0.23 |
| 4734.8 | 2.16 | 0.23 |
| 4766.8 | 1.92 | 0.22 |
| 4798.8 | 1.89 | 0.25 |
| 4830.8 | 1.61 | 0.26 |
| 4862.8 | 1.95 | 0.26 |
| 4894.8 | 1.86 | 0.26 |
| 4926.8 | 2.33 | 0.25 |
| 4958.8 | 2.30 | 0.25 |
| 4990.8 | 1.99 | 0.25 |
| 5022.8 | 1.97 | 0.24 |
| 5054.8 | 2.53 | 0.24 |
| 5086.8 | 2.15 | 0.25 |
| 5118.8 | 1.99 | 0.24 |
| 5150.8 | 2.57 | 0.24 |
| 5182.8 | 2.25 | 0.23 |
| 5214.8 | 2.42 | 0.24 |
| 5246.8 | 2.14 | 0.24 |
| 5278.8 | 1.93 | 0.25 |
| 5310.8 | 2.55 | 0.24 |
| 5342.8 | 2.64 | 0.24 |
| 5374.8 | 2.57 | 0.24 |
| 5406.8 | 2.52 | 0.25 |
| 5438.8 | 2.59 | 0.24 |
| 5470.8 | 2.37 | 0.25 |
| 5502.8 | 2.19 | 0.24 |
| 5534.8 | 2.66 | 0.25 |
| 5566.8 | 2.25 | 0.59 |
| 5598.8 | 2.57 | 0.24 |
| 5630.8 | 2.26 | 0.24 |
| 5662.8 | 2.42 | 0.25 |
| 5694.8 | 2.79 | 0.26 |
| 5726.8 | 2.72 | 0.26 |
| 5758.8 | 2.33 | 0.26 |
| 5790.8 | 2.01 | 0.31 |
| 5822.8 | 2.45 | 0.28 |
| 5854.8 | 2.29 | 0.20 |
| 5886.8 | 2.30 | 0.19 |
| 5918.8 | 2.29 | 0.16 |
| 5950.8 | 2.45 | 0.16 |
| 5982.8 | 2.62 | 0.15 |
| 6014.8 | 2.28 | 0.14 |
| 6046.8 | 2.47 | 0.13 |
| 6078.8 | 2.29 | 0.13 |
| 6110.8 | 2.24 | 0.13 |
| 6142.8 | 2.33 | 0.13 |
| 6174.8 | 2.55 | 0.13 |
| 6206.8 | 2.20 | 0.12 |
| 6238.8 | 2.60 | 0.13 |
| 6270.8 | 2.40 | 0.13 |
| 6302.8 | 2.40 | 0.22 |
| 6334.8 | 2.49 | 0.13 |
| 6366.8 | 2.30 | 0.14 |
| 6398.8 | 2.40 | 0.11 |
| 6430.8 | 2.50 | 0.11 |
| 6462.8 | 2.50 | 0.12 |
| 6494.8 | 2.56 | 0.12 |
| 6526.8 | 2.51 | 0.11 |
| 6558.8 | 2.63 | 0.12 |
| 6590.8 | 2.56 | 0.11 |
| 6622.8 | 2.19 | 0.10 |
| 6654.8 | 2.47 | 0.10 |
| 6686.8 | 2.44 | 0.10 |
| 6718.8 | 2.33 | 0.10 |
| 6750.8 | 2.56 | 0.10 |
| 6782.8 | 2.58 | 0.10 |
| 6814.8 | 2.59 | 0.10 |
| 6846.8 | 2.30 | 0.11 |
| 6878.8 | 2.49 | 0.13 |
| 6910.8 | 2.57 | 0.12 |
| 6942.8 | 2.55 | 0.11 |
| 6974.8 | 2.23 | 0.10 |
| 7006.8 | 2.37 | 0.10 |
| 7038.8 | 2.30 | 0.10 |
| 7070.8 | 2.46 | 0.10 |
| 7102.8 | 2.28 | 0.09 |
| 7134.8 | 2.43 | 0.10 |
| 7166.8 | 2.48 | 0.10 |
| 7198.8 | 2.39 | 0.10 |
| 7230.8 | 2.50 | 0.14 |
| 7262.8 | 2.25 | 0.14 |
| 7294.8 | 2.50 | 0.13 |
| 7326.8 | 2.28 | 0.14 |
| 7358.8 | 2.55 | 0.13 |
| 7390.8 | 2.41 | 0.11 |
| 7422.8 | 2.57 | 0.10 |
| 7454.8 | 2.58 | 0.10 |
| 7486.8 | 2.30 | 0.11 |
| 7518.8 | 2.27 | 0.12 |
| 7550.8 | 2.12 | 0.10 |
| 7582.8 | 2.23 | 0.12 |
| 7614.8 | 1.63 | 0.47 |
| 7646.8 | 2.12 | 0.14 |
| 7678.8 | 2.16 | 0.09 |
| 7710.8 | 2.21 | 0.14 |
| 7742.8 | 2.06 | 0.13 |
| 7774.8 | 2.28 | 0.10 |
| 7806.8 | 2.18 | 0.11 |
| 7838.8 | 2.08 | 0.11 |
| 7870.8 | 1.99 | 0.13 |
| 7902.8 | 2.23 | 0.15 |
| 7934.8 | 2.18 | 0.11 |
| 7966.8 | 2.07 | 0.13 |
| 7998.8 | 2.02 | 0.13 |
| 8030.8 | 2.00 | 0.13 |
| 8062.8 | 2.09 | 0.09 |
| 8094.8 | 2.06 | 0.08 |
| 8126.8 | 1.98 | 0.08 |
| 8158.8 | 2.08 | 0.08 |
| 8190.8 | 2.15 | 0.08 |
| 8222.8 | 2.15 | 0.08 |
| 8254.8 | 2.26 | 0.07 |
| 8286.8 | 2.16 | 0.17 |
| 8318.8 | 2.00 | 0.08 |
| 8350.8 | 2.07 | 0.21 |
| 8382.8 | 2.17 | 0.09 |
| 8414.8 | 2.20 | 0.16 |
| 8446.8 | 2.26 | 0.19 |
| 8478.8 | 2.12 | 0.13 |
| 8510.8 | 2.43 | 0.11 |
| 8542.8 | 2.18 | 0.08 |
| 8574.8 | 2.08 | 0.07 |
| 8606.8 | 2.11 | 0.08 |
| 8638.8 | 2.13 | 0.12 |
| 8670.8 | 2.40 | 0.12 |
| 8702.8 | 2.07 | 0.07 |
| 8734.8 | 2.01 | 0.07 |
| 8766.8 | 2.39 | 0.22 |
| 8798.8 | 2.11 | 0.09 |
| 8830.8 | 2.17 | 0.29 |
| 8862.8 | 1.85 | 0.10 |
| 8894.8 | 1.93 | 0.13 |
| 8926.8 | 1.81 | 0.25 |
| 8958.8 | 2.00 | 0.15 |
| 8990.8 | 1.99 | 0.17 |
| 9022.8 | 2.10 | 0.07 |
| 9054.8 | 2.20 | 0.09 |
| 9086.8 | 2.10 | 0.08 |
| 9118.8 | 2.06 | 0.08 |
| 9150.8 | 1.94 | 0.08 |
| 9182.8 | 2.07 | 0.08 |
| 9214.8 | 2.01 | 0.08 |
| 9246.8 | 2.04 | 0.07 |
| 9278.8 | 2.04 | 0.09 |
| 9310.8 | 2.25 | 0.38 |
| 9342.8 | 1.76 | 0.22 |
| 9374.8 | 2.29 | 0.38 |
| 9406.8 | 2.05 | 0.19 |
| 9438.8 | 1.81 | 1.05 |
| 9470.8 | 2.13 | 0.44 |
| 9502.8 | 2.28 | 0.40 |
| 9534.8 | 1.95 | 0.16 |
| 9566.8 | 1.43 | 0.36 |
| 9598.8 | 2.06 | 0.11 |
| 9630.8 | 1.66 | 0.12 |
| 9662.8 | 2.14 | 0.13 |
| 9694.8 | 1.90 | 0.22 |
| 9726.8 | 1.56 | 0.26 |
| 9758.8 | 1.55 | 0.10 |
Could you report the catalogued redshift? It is 0.126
